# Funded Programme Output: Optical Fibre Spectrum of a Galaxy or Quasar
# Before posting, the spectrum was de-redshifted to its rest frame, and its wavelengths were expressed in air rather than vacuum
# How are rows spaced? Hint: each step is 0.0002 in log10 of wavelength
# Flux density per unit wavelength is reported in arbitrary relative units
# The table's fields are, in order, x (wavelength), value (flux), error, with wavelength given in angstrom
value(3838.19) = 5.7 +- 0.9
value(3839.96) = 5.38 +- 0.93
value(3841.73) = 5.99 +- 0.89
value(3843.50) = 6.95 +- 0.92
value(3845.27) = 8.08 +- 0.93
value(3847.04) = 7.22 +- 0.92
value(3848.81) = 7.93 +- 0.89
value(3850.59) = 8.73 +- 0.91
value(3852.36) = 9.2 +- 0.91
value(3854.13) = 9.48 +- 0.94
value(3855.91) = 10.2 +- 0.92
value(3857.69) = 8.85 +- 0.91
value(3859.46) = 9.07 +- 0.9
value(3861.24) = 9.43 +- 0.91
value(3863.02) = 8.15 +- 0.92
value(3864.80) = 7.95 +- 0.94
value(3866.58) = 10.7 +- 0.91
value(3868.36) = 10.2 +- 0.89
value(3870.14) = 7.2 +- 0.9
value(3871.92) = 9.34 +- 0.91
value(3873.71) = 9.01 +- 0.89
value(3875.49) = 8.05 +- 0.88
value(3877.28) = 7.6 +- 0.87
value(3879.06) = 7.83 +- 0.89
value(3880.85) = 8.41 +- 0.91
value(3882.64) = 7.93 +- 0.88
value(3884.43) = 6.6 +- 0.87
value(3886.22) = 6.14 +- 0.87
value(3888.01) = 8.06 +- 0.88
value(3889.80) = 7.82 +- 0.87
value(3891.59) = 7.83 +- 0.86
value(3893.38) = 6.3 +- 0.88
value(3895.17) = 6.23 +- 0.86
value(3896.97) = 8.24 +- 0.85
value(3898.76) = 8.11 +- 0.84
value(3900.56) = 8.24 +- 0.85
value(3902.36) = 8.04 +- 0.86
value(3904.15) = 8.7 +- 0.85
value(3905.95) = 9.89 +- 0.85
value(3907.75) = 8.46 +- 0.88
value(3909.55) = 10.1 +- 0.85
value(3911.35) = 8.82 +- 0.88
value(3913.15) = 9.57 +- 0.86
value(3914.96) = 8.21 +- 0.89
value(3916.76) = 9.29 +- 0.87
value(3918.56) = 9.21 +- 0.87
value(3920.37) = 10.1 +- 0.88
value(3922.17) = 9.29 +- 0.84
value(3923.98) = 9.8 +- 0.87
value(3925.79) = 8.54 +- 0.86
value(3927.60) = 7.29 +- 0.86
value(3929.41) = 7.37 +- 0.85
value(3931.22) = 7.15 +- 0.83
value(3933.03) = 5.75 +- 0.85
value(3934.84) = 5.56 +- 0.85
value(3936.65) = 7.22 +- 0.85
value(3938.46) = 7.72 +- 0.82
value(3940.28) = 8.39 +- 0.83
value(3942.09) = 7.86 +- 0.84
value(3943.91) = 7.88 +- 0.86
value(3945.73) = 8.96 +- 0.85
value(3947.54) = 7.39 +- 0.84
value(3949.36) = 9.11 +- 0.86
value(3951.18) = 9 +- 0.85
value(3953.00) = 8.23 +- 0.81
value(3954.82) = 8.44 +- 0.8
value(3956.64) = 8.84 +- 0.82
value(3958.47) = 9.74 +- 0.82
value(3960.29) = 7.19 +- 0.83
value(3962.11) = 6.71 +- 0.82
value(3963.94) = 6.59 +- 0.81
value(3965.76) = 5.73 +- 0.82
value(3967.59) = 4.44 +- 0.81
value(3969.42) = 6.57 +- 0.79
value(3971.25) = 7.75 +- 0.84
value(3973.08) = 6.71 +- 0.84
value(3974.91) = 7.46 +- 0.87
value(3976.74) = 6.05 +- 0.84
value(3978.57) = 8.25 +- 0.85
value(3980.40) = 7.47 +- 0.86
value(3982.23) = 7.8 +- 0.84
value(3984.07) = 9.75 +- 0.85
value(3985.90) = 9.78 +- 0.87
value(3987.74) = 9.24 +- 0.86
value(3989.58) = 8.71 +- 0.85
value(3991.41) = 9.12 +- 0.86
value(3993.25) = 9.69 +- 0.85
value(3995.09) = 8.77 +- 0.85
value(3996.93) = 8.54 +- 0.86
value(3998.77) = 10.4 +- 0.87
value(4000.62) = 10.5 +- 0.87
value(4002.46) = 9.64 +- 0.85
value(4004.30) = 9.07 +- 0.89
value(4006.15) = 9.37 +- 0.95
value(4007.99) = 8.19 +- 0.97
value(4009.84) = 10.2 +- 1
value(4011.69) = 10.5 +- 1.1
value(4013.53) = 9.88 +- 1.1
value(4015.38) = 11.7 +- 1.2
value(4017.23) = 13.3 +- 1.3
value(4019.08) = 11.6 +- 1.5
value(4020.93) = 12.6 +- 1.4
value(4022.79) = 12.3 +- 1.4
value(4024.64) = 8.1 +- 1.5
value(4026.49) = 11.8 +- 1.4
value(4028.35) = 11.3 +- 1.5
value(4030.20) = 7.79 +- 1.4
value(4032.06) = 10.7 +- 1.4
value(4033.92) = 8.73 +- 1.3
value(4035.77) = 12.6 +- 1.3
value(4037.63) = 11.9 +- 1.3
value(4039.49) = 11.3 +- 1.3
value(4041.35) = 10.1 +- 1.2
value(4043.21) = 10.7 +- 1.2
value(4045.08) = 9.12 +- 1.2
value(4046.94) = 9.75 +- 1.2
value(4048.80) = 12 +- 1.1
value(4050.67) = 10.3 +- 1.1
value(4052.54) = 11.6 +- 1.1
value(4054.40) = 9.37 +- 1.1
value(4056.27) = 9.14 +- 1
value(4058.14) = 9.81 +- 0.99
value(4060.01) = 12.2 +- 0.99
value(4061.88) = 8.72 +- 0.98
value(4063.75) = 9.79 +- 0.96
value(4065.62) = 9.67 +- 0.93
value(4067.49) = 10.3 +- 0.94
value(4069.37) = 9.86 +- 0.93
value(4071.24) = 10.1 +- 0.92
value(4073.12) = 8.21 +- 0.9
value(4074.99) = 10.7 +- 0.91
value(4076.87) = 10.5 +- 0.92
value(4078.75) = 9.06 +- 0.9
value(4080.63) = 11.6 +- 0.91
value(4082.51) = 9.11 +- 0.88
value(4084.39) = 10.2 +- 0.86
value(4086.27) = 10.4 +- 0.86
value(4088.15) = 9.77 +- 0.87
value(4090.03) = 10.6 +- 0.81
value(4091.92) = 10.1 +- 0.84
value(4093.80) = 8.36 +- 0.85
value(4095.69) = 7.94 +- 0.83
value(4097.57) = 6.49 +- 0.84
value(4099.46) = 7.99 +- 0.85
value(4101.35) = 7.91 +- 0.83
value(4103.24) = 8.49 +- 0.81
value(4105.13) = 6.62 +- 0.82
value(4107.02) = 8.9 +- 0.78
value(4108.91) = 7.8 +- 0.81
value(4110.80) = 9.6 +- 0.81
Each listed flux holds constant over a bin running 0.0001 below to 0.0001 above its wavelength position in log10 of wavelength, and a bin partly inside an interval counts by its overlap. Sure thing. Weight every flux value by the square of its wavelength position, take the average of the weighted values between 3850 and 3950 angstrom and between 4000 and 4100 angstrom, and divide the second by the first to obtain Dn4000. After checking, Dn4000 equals 1.31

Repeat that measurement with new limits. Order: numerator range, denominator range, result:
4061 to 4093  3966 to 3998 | 1.30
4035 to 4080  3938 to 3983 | 1.42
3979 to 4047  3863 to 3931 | 1.27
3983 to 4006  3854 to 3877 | 1.12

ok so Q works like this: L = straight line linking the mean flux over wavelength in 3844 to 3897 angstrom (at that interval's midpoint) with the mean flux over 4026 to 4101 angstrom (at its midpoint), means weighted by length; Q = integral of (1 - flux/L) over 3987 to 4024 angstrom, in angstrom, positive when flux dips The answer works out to -2.7 angstrom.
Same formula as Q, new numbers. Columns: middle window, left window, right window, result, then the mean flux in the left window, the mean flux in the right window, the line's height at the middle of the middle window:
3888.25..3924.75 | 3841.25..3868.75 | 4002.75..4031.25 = 2.5 angstrom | 8.65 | 10.5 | 9.23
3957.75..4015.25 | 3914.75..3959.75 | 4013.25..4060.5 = 6.6 angstrom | 8.25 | 10.8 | 9.49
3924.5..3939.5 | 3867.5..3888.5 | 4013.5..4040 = 3.2 angstrom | 8.02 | 11.1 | 9.13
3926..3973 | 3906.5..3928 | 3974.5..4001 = 7.7 angstrom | 9.11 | 8.76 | 8.95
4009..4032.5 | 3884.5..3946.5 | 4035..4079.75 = -2.9 angstrom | 8.1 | 10.3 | 9.71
